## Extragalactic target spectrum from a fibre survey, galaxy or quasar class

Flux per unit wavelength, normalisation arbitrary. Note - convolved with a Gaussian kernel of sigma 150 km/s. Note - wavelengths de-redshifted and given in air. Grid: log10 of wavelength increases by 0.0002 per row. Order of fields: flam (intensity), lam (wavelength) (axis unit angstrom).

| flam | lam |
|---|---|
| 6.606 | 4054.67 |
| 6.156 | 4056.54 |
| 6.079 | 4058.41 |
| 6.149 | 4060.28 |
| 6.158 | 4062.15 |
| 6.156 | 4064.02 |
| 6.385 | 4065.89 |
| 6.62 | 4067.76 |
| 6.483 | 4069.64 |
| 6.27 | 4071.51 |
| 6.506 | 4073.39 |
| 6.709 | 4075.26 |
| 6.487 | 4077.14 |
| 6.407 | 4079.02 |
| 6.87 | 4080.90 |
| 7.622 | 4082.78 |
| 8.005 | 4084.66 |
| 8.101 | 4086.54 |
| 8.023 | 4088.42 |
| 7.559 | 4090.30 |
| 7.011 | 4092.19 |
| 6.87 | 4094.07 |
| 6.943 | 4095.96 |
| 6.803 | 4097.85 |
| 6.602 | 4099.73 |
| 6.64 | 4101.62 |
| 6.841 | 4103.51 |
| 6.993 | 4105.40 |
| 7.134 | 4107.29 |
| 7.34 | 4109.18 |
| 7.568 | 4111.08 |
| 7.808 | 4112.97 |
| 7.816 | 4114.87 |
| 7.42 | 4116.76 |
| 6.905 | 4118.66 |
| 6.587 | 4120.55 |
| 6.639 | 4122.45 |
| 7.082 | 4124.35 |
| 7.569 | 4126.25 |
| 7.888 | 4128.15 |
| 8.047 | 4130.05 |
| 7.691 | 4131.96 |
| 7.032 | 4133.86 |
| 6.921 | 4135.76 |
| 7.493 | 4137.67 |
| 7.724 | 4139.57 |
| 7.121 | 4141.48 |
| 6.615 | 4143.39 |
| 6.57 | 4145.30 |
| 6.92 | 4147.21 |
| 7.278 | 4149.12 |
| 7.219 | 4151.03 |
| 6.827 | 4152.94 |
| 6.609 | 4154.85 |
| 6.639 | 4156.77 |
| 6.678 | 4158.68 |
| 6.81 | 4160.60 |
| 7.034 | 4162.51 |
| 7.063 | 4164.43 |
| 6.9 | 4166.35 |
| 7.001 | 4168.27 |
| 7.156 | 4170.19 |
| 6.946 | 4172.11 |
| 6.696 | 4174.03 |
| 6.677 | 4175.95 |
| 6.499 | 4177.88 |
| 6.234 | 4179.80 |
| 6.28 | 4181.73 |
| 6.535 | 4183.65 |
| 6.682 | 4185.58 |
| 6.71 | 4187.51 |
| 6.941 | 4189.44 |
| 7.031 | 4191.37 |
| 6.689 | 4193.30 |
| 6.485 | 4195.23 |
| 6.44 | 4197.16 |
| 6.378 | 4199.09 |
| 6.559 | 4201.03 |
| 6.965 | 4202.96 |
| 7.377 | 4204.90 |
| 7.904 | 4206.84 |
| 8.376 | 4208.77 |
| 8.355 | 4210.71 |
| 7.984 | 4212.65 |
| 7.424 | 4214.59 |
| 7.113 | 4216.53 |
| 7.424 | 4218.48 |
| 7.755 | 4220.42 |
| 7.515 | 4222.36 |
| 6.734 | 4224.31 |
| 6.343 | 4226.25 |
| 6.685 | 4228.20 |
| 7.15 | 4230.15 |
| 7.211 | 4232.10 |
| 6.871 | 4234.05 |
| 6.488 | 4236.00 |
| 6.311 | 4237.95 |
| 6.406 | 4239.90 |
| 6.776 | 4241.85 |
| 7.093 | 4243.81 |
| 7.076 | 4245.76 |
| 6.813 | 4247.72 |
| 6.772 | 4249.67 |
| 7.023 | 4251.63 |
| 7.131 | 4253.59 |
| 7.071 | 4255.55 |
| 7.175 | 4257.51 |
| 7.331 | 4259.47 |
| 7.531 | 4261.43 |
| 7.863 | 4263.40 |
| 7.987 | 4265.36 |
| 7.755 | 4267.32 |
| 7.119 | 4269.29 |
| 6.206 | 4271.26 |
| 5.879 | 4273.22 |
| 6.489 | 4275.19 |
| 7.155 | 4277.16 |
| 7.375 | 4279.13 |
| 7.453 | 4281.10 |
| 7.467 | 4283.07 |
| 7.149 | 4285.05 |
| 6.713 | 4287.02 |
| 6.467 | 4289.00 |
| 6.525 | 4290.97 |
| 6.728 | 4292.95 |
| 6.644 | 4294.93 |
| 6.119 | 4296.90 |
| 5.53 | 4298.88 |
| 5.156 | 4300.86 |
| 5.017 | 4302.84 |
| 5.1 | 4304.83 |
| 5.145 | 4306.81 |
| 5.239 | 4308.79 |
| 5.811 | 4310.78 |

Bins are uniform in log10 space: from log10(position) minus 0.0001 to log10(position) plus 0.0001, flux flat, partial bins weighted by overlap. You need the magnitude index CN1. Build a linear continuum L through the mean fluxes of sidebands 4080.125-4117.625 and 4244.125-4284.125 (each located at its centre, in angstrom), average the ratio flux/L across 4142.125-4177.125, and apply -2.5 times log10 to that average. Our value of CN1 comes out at 0.06 mag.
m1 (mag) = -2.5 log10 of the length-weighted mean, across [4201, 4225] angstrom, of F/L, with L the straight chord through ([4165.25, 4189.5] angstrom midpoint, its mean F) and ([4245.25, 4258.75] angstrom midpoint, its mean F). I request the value -0.10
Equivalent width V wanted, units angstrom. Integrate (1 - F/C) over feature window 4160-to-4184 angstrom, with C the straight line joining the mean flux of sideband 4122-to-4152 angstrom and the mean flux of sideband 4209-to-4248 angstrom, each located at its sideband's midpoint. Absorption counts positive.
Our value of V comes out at 1.4 angstrom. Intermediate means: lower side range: 7.25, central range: 6.76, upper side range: 7.1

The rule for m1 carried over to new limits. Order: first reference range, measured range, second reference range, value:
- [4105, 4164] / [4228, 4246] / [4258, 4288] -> 0.06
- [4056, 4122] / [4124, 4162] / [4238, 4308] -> -0.04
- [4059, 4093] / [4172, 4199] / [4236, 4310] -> 0.02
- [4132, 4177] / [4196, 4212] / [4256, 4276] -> -0.04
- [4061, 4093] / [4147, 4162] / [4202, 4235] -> 0.04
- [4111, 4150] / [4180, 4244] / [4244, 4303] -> 0.01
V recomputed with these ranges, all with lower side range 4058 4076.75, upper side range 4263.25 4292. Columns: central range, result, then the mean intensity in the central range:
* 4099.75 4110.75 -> -0.86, 6.99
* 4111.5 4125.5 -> -1.45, 7.2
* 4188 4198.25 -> 0.06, 6.72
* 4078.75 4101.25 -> -2.83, 7.25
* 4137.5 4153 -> -1.11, 7.08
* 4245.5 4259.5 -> -0.18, 7.03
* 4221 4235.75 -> -0.14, 6.93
